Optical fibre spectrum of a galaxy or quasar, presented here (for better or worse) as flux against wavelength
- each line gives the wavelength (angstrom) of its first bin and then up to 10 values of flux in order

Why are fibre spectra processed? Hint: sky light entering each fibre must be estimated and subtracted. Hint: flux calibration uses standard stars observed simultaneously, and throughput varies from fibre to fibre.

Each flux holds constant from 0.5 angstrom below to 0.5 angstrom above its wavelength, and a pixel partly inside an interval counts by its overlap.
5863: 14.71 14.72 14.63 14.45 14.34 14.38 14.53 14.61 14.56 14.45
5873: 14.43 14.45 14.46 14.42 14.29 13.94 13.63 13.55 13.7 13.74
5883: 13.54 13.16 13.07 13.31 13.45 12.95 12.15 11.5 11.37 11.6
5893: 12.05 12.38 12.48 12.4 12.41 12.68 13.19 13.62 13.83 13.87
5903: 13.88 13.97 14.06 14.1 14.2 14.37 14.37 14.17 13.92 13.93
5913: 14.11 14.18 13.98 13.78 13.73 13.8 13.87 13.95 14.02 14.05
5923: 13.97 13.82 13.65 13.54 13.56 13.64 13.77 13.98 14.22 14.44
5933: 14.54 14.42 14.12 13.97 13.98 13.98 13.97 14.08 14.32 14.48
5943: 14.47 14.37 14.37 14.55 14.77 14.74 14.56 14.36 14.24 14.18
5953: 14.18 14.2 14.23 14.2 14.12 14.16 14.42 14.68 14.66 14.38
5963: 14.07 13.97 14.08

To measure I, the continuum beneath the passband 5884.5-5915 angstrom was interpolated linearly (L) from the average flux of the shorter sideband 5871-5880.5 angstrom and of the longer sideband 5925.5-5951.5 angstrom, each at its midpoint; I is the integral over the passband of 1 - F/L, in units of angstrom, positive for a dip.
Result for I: 2.0 angstrom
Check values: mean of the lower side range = 14.2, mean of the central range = 13.3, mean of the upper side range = 14.2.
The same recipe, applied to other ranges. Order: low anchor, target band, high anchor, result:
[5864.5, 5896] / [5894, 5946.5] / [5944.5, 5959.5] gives 0.3 angstrom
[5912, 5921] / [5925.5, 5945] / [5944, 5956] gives 0.1 angstrom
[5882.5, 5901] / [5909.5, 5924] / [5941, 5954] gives -0.5 angstrom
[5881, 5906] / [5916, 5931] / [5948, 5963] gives -0.2 angstrom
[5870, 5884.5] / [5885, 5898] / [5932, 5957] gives 1.6 angstrom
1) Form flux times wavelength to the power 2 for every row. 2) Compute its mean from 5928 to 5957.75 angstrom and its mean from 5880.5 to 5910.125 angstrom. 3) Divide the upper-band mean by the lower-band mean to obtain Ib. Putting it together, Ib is 1.10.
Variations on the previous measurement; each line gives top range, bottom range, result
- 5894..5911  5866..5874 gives 0.95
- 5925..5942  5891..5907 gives 1.09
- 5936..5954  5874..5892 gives 1.10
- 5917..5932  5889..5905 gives 1.10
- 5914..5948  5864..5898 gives 1.06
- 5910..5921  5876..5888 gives 1.04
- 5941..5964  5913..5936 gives 1.04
